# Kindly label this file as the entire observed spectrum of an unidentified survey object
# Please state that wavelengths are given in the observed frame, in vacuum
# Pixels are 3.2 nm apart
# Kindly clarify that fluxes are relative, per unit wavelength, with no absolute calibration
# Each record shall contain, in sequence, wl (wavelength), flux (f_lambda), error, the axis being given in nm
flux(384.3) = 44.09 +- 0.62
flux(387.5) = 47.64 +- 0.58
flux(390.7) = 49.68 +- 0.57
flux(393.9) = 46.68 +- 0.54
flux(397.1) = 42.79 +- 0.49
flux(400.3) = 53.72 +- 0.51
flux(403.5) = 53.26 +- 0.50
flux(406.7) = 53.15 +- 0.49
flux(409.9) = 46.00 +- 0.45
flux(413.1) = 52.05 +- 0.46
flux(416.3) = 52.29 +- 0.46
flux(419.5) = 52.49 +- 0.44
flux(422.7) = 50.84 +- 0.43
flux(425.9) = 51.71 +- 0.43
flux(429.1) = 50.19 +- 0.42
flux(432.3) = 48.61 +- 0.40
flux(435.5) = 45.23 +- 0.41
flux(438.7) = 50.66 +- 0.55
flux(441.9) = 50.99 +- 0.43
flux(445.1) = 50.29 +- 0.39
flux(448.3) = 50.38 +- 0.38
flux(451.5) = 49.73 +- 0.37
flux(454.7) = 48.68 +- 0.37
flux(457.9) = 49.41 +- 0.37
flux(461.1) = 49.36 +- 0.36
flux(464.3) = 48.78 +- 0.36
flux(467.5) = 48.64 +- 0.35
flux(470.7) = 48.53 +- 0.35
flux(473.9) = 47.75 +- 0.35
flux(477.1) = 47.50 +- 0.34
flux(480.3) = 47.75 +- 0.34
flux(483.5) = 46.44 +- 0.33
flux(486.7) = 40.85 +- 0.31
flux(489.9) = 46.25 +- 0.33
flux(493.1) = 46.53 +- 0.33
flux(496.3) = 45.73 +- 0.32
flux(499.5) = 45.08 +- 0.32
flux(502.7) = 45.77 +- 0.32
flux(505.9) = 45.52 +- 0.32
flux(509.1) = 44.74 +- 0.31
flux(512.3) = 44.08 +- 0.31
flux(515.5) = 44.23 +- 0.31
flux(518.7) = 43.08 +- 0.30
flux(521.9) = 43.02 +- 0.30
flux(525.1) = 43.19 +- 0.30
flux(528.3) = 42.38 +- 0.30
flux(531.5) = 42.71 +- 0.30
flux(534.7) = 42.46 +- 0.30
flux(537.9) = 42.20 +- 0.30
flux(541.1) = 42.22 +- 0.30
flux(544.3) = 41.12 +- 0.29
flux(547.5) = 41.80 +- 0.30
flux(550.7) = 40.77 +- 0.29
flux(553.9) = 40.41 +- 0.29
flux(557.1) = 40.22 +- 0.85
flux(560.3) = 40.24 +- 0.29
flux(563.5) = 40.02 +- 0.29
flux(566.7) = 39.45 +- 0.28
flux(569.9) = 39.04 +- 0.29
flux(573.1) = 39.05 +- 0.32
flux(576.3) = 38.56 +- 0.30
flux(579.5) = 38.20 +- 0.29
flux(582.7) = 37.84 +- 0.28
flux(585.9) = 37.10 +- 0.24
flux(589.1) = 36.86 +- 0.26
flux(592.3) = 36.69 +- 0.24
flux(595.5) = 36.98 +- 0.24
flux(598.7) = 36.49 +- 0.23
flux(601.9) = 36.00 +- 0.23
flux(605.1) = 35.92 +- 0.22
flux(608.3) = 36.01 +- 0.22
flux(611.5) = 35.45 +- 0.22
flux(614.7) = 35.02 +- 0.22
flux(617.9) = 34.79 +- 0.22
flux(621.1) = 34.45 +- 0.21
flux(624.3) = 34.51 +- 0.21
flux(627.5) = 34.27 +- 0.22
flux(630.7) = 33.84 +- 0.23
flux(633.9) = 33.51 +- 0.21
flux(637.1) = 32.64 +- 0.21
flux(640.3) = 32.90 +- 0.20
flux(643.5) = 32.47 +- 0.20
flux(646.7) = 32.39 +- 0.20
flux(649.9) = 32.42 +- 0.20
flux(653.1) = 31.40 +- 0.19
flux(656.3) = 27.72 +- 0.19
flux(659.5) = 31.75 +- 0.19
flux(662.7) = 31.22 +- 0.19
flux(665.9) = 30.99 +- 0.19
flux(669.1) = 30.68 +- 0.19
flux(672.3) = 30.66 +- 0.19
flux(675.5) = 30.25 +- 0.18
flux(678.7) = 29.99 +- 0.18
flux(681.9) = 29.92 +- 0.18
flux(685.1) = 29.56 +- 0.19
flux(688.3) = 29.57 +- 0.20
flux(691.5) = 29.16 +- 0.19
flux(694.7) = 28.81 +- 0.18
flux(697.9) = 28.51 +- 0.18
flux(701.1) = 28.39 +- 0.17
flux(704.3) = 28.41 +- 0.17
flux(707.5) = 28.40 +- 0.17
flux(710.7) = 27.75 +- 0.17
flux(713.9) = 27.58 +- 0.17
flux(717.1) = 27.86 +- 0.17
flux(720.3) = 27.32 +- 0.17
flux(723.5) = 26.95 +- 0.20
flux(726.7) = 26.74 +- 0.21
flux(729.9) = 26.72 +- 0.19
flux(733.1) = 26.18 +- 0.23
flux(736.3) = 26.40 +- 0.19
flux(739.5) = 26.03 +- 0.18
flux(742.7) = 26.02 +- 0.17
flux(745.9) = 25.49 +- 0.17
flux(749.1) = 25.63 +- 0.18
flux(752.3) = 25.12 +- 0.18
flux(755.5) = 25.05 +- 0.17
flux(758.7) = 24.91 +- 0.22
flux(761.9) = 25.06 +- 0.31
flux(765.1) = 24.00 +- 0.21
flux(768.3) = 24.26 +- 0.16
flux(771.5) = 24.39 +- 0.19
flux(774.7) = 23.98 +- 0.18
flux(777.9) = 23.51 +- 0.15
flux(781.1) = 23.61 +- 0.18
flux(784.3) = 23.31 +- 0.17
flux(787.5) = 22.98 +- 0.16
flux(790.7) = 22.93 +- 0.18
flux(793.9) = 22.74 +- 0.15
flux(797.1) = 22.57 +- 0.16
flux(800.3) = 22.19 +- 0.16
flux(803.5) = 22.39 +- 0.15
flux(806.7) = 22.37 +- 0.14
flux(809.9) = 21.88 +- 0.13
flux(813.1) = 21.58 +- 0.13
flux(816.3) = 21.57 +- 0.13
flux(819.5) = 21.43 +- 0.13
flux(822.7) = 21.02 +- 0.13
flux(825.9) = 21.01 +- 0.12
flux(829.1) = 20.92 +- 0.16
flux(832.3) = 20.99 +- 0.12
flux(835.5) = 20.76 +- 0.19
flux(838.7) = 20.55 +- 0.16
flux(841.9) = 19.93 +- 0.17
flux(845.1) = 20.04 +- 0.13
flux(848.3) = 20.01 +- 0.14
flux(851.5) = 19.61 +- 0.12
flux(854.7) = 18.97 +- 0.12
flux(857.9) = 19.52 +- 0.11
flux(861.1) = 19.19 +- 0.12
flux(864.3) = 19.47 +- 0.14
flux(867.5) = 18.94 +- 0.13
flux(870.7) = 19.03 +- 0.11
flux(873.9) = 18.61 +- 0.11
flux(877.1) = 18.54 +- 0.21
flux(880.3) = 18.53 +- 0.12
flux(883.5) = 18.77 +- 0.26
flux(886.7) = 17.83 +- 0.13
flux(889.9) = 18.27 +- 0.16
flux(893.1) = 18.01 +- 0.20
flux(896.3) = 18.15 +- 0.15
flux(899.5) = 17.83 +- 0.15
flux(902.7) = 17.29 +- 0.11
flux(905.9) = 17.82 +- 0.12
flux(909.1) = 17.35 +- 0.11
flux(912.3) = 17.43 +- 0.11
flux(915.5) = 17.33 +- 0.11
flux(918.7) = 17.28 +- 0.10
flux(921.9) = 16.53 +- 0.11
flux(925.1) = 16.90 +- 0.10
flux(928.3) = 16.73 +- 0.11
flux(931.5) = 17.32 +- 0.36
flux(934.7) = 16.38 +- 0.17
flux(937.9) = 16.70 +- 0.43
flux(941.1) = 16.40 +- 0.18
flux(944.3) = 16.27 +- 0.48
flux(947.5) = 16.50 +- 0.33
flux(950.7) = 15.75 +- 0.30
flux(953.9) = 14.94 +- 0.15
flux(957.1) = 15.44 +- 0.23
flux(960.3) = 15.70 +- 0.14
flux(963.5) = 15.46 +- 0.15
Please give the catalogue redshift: 0.000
